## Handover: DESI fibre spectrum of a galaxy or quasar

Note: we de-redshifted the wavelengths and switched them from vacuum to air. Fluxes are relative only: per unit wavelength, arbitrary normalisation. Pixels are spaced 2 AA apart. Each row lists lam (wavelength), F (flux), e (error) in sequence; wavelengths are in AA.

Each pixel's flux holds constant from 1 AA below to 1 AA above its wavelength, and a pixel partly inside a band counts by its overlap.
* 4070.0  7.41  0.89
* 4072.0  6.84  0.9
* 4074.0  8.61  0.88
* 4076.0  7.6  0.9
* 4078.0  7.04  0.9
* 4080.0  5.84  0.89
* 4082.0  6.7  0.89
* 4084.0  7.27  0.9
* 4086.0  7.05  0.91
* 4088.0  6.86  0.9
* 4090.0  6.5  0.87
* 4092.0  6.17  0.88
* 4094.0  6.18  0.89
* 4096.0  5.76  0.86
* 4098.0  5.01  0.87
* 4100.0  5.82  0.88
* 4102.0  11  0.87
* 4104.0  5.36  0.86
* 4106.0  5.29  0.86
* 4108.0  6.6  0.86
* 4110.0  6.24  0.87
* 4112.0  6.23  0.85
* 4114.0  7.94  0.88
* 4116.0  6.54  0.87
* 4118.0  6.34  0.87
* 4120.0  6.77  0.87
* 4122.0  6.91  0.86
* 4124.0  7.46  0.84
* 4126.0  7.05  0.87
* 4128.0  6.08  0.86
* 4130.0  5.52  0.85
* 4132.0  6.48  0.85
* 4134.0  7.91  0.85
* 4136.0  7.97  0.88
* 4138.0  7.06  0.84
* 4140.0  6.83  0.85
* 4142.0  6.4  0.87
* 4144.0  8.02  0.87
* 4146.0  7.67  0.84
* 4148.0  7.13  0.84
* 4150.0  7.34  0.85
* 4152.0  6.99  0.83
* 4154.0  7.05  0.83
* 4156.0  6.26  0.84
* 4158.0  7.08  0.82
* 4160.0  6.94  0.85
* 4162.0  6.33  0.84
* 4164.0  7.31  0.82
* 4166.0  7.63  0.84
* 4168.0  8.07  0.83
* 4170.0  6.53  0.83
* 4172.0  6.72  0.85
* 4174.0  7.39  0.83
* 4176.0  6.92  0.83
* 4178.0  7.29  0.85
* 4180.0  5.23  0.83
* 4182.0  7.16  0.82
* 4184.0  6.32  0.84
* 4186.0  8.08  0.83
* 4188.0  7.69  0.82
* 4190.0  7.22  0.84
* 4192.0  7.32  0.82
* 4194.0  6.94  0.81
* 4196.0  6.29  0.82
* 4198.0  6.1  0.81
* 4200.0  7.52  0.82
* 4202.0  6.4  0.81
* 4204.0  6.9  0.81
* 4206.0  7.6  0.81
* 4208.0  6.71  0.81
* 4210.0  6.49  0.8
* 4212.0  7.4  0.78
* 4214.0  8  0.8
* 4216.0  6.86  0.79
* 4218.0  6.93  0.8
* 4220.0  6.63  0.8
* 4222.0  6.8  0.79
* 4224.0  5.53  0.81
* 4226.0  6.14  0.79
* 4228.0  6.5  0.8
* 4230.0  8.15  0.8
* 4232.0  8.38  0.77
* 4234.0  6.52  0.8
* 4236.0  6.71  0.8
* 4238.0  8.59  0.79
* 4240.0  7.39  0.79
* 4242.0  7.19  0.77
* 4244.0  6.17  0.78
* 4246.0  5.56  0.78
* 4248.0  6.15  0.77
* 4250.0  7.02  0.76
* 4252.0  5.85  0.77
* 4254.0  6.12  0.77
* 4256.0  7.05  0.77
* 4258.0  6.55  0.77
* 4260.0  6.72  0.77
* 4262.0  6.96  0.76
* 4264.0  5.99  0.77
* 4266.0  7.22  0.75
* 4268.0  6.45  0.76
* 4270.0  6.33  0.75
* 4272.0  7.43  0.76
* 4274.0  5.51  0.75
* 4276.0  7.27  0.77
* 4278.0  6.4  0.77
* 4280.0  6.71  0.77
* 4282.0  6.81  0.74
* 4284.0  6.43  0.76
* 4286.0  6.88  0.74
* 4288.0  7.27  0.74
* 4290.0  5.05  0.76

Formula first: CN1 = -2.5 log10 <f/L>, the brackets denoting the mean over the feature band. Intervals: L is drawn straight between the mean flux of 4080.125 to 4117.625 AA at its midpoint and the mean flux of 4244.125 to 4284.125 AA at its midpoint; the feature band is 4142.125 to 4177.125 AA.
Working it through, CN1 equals -0.091 mag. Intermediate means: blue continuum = 6.56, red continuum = 6.52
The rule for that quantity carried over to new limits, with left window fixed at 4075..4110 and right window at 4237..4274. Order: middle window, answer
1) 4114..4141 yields -0.04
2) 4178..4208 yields -0.04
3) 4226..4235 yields -0.09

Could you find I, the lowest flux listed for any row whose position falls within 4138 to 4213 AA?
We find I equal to 5.23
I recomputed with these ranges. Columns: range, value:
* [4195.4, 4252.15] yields 5.53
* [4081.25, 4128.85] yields 5.01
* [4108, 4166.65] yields 5.52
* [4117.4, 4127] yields 6.34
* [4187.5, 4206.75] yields 6.1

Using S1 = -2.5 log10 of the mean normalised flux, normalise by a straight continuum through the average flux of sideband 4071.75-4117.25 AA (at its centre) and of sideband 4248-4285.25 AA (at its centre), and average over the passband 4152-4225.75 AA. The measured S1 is -0.05 mag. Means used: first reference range 6.71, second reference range 6.59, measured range 6.93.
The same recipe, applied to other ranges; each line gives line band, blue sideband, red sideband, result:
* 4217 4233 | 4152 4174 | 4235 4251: 0.00 mag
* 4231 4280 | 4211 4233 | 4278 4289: 0.03 mag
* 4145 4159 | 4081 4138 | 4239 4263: -0.07 mag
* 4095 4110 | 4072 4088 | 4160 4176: 0.12 mag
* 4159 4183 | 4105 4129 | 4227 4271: -0.04 mag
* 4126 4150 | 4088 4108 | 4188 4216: -0.06 mag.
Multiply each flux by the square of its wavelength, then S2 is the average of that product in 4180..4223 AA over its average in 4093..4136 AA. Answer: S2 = 1.10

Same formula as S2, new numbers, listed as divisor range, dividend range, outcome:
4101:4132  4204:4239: 1.10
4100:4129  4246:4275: 1.02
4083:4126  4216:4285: 1.08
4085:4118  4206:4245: 1.14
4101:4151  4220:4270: 1.02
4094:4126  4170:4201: 1.09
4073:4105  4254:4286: 1.07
